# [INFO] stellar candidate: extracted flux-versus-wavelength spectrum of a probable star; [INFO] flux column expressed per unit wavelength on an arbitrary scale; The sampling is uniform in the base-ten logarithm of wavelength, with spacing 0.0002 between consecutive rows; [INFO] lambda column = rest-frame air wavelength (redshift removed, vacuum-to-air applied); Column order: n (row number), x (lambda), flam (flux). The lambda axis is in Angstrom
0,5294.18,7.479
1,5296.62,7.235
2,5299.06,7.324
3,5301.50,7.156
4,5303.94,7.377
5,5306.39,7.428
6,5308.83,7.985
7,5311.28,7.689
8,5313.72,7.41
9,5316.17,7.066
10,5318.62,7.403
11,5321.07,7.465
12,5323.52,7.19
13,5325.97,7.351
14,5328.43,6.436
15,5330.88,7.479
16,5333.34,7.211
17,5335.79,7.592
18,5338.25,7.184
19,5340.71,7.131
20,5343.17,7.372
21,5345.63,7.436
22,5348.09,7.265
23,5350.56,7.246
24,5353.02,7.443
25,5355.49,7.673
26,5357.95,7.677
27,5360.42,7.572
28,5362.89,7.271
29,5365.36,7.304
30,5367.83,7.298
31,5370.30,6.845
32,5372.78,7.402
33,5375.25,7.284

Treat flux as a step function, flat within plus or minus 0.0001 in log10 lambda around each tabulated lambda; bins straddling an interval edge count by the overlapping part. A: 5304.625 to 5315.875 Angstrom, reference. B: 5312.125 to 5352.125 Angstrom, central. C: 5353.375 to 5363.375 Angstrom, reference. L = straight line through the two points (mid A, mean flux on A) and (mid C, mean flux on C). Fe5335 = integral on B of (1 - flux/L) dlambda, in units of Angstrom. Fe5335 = 1.6 Angstrom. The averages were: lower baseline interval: 7.57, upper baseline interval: 7.56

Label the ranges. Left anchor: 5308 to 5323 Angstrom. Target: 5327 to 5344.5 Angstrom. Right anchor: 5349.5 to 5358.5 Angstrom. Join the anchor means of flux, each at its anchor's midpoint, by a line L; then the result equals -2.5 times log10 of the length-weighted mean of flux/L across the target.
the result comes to 0.04 mag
